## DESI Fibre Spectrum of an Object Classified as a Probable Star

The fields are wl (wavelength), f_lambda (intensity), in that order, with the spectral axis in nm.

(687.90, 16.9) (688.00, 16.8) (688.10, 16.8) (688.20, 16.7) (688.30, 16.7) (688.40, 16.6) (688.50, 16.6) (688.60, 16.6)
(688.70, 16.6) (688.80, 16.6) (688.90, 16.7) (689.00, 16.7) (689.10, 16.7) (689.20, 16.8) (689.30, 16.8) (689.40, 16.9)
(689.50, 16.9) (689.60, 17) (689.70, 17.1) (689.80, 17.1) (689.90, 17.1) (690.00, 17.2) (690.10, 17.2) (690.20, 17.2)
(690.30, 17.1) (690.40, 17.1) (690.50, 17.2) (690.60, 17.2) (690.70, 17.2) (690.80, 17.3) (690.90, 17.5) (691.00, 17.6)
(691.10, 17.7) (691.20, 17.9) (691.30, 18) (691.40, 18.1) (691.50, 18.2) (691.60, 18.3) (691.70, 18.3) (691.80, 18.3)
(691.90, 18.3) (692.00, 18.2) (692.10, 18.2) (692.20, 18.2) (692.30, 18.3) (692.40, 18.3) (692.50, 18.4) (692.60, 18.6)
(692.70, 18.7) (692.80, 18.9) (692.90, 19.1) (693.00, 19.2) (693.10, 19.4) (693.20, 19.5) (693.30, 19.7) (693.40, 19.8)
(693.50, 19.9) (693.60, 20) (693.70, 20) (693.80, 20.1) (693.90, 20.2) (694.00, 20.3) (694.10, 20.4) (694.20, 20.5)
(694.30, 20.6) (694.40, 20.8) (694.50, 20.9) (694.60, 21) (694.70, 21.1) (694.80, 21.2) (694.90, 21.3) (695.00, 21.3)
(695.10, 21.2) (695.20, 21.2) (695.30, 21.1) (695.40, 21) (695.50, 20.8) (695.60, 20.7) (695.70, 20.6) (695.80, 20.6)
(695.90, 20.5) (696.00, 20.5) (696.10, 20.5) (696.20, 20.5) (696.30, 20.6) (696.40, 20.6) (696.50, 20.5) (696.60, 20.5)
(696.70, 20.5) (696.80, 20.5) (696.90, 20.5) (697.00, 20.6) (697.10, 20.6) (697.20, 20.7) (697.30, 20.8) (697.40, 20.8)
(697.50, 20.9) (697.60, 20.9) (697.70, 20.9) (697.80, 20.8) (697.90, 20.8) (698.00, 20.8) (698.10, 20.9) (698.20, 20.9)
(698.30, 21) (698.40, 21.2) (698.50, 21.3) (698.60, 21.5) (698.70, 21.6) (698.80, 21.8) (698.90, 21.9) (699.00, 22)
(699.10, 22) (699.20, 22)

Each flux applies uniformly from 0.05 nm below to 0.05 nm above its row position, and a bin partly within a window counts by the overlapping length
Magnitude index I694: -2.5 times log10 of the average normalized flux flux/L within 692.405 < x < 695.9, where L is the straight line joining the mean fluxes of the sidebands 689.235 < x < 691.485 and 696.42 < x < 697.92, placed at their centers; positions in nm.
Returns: -0.06 mag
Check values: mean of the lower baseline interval 17.3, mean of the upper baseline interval 20.7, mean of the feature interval 20.2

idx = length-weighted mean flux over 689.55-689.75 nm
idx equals 17.1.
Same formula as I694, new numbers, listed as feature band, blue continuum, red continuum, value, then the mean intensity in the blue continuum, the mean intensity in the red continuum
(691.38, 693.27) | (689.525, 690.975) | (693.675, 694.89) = 0.02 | 17.2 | 20.6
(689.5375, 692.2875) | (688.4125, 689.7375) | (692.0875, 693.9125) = 0.02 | 16.8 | 19.2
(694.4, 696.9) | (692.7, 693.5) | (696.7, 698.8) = -0.03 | 19.4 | 20.9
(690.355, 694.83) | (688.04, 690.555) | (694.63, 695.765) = 0.01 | 16.9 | 21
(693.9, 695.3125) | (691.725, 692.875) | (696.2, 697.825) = -0.07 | 18.4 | 20.7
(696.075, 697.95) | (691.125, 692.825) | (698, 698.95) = 0.00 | 18.3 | 21.3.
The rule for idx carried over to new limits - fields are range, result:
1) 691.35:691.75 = 18.2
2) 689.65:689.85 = 17.1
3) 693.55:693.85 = 20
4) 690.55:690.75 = 17.2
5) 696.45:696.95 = 20.5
